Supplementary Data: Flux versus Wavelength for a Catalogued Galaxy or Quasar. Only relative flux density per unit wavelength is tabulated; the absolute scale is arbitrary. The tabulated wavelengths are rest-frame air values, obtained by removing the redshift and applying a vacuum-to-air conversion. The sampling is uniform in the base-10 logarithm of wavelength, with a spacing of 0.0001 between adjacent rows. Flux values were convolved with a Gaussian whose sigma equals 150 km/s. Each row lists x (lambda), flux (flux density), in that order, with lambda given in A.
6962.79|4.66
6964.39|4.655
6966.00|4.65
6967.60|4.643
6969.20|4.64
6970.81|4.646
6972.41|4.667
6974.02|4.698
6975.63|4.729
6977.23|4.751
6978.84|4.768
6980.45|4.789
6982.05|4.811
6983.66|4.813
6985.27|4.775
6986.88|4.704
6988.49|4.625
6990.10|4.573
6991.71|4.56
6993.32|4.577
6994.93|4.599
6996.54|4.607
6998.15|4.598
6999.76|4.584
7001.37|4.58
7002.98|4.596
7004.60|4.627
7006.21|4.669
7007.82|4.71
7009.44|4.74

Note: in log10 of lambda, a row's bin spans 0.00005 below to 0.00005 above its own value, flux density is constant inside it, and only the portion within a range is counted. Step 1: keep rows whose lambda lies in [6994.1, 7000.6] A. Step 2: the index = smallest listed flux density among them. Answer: 4.584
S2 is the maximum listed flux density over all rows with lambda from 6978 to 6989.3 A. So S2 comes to 4.813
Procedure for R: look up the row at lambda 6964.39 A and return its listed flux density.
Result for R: 4.655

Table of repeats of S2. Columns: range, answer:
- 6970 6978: 4.751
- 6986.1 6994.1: 4.704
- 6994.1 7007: 4.669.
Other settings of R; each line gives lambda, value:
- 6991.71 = 4.56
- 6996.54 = 4.607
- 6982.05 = 4.811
